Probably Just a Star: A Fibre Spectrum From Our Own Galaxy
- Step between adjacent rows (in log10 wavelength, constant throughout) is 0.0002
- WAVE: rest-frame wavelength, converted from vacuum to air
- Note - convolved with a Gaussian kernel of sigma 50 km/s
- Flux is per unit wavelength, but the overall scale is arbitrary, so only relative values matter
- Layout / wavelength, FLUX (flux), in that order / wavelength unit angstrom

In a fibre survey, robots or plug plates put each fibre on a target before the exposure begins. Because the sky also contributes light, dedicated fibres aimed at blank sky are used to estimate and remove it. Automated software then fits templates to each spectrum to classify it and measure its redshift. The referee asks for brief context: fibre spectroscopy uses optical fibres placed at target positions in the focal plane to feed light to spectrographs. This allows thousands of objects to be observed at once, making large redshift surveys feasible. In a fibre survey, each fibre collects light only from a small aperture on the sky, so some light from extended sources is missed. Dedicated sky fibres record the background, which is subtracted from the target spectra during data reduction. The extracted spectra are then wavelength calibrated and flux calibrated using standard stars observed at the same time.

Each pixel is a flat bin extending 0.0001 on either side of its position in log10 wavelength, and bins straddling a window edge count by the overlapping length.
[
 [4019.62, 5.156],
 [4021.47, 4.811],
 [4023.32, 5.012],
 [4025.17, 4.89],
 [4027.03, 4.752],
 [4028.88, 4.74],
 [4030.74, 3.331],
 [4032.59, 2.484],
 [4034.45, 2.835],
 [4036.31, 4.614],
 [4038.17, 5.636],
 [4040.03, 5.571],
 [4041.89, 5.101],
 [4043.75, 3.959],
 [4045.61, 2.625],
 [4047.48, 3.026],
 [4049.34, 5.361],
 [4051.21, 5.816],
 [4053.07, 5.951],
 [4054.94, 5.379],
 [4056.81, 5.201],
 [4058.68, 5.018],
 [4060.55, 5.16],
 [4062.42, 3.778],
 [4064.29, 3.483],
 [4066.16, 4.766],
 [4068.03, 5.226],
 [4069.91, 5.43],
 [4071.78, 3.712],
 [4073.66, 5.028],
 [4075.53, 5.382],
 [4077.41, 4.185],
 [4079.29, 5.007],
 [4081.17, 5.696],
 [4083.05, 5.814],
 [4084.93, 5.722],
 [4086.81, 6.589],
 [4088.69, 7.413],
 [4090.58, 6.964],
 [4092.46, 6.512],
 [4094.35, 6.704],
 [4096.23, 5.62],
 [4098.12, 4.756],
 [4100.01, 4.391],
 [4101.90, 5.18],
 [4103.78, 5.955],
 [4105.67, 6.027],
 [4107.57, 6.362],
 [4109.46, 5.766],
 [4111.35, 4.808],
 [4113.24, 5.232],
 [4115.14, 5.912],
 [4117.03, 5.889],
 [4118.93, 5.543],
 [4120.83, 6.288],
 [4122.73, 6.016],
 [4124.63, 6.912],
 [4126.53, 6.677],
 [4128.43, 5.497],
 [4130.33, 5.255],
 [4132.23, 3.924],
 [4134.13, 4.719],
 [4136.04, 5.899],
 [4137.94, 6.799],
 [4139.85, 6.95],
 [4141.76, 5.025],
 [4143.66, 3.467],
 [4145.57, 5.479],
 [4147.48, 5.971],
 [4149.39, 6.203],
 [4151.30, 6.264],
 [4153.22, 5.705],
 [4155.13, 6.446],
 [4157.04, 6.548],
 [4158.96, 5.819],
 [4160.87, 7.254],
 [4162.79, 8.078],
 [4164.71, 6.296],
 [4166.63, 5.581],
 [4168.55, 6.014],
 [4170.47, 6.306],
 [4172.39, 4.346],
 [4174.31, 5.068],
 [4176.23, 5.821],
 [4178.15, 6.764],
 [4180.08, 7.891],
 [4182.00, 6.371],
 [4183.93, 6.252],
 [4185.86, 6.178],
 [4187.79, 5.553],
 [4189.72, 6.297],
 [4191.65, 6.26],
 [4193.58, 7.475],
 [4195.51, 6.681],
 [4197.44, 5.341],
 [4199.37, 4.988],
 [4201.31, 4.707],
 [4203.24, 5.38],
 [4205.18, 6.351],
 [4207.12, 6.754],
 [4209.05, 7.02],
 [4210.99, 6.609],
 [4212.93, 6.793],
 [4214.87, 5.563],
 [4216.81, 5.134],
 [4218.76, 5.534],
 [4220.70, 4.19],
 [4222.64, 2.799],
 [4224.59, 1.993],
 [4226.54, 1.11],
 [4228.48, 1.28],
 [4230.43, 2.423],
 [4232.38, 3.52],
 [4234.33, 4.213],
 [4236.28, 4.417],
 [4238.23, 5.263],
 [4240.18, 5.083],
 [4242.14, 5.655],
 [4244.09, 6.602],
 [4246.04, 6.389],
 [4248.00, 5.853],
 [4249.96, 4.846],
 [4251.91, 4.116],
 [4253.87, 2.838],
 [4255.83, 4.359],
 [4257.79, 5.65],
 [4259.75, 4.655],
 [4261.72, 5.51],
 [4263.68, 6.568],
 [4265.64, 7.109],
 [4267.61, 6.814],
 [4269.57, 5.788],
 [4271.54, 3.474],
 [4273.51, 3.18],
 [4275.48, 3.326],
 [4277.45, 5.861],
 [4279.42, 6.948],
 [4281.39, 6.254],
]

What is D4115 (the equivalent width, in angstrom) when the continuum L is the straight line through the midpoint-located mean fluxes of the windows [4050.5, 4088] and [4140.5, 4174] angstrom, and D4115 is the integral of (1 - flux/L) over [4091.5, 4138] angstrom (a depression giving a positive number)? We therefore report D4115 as -1.3 angstrom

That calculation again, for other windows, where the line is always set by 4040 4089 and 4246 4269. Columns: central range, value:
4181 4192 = -2.0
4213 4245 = 7.1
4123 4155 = -3.6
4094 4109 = -1.6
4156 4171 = -3.8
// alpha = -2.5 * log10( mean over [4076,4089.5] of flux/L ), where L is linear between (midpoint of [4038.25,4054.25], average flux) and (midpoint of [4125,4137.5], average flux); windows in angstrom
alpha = -0.139 mag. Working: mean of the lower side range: 4.74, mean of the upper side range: 5.47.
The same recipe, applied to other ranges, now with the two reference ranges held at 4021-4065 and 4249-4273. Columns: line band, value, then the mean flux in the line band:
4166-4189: -0.23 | 6.02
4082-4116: -0.25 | 5.87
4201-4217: -0.23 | 6.14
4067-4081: -0.07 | 4.9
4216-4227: 0.37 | 3.54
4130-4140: -0.16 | 5.5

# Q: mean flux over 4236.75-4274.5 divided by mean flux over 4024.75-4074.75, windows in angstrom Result 1.15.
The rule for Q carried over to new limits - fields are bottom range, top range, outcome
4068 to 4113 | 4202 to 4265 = 0.86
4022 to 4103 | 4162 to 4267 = 1.08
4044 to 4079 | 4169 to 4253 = 1.13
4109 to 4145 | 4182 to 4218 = 1.08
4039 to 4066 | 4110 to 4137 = 1.20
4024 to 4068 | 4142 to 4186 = 1.34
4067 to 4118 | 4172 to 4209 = 1.08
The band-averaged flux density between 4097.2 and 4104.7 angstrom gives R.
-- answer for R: 5.07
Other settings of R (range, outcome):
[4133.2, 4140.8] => 6.09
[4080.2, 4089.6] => 6.24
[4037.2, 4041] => 5.59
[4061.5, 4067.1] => 4.02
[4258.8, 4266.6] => 5.96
